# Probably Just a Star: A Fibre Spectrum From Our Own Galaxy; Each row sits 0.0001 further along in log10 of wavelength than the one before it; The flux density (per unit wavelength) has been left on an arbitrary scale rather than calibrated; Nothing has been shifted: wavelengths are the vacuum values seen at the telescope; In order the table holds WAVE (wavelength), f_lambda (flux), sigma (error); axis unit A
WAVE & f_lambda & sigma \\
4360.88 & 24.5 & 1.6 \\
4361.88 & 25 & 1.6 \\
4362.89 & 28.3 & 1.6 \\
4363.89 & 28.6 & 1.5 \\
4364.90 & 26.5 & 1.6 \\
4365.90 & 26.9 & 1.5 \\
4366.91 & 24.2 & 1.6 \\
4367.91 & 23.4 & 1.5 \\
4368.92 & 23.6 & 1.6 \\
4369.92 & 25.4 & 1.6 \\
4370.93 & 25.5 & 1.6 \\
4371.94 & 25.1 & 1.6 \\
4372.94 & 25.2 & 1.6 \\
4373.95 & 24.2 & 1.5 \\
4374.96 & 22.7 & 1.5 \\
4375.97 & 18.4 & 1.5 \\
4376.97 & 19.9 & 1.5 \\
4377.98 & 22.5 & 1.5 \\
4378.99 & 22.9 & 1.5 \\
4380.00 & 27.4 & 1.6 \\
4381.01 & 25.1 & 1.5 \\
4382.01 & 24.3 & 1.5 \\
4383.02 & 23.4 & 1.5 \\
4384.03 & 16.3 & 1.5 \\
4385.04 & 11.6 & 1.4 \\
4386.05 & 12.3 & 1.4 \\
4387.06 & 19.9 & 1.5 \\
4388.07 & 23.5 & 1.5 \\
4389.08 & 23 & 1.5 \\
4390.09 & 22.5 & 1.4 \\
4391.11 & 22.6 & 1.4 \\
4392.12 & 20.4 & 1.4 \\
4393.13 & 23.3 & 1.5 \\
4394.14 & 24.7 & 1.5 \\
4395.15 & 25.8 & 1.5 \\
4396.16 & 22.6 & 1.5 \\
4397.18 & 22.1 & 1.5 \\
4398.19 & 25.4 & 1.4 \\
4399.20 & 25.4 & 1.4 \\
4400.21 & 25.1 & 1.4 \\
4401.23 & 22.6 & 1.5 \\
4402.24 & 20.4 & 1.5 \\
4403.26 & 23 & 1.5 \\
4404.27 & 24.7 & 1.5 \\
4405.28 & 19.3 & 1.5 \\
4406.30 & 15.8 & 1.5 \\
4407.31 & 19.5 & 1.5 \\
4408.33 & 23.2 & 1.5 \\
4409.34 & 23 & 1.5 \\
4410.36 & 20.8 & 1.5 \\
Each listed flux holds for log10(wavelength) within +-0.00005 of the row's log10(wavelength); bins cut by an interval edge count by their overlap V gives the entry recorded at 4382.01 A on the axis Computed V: 24.3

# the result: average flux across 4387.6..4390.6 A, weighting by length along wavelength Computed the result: 23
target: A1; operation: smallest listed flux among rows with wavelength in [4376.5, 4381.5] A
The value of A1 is 19.9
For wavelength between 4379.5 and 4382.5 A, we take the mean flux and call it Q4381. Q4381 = 25.7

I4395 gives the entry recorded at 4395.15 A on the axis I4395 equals 25.8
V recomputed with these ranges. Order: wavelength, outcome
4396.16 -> 22.6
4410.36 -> 20.8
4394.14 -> 24.7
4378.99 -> 22.9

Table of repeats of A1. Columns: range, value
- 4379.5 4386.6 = 11.6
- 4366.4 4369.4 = 23.4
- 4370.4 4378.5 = 18.4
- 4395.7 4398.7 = 22.1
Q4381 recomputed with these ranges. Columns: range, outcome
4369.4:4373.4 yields 25.3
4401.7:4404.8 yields 22.7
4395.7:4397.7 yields 22.3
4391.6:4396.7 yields 23.4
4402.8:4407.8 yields 20.5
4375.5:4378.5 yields 20.3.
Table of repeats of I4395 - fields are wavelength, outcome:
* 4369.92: 25.4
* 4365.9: 26.9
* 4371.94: 25.1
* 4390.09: 22.5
